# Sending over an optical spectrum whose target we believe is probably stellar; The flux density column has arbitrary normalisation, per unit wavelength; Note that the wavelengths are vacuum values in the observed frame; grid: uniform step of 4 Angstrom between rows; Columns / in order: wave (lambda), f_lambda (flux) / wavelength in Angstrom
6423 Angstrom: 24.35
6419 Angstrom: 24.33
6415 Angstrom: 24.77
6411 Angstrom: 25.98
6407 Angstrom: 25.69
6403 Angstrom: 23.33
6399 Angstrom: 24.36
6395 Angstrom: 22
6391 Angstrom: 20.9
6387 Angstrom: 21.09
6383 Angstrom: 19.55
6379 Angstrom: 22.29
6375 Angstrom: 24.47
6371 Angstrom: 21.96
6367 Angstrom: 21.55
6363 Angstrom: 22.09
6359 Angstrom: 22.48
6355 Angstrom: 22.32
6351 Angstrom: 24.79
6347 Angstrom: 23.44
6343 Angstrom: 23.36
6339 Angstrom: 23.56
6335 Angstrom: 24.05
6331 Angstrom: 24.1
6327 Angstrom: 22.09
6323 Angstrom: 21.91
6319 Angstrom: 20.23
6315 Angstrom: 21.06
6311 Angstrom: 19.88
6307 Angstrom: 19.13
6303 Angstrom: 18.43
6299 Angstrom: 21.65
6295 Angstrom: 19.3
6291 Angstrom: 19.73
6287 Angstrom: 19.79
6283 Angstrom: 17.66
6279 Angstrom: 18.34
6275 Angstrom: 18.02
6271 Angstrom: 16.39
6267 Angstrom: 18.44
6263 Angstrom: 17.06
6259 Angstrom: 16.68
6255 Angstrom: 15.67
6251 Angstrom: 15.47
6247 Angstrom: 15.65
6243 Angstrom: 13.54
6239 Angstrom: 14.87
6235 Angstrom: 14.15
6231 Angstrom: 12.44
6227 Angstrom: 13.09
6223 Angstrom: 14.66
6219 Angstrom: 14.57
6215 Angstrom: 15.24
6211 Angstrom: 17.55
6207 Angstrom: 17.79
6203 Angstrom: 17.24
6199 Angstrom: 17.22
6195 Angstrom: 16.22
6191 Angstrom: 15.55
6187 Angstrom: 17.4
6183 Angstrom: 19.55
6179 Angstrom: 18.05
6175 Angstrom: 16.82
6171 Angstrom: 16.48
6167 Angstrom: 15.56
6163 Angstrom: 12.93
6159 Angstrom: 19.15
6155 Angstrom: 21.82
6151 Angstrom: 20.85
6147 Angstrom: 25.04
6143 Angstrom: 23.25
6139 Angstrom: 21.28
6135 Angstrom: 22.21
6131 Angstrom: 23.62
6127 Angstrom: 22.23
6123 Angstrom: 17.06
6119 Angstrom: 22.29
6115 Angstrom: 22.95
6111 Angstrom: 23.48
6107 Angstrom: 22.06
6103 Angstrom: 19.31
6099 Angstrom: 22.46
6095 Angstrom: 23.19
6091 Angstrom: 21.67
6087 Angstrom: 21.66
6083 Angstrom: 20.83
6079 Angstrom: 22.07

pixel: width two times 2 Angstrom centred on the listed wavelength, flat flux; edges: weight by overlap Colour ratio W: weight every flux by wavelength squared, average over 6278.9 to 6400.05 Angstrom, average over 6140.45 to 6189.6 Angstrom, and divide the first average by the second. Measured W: 1.21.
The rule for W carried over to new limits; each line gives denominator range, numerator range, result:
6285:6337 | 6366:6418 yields 1.13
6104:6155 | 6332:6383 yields 1.11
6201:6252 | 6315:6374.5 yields 1.56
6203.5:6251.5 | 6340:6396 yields 1.56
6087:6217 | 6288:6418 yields 1.21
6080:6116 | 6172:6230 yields 0.77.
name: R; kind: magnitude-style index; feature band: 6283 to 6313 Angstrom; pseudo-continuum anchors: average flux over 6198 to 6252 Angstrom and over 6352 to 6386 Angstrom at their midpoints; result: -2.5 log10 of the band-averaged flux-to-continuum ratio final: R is -0.048 mag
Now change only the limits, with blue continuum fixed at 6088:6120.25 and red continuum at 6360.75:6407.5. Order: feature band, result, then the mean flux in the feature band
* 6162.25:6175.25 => 0.39 mag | 15.5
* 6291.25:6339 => 0.06 mag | 21.1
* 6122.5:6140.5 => 0.03 mag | 21.6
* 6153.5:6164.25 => 0.22 mag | 18.1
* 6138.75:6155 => -0.02 mag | 22.7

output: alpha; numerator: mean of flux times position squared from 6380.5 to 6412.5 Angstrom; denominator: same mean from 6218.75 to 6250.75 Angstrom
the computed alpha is 1.7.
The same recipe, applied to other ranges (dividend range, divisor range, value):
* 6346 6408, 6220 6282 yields 1.50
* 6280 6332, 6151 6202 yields 1.22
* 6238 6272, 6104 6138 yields 0.76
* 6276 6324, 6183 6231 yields 1.26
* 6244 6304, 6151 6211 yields 1.05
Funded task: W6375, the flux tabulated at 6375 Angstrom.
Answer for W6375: 24.47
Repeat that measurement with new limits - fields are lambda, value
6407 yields 25.69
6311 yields 19.88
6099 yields 22.46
